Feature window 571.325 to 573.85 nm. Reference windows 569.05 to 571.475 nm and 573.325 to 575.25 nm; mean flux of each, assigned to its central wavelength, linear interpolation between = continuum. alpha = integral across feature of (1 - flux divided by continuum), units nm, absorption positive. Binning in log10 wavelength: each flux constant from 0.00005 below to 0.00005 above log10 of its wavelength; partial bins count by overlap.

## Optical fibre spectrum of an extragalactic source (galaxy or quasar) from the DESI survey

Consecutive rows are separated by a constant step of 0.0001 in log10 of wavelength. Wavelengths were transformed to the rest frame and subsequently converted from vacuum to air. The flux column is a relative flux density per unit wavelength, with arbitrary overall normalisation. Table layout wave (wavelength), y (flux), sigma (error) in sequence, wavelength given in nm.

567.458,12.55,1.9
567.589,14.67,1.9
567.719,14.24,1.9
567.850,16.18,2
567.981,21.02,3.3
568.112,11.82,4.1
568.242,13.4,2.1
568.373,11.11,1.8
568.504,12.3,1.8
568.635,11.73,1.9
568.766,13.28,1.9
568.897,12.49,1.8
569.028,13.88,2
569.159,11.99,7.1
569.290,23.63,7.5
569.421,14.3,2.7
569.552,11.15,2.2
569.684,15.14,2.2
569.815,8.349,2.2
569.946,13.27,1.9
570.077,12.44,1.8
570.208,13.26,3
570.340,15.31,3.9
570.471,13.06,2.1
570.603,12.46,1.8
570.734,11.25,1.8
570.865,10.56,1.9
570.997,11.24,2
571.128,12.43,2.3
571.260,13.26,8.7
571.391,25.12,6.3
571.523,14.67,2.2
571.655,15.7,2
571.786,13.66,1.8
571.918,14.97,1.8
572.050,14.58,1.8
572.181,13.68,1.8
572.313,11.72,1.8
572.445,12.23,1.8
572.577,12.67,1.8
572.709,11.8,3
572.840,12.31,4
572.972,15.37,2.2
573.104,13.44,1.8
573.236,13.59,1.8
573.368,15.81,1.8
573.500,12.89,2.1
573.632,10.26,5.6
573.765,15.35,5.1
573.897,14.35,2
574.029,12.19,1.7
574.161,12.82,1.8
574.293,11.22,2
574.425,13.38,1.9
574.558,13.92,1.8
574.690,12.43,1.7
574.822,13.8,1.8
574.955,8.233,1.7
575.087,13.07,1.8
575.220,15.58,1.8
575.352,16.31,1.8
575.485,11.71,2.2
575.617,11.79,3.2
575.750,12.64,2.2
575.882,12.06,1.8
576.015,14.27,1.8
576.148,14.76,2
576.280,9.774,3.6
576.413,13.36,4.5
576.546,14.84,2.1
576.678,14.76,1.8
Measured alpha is -0.17 nm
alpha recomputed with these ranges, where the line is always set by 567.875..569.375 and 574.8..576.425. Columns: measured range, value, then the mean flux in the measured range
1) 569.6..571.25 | 0.18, 12.4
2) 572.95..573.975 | -0.04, 13.8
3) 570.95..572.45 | -0.10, 14.6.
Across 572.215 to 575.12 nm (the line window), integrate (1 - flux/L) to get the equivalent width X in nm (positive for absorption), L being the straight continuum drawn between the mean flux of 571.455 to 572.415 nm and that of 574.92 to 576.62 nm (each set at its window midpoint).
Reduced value 0.16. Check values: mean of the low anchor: 14.1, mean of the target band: 12.9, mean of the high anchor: 13.1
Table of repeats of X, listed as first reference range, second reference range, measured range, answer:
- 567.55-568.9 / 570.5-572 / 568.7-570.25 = 0.04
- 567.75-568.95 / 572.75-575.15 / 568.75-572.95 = -0.07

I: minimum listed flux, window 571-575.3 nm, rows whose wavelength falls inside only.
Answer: 8.233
